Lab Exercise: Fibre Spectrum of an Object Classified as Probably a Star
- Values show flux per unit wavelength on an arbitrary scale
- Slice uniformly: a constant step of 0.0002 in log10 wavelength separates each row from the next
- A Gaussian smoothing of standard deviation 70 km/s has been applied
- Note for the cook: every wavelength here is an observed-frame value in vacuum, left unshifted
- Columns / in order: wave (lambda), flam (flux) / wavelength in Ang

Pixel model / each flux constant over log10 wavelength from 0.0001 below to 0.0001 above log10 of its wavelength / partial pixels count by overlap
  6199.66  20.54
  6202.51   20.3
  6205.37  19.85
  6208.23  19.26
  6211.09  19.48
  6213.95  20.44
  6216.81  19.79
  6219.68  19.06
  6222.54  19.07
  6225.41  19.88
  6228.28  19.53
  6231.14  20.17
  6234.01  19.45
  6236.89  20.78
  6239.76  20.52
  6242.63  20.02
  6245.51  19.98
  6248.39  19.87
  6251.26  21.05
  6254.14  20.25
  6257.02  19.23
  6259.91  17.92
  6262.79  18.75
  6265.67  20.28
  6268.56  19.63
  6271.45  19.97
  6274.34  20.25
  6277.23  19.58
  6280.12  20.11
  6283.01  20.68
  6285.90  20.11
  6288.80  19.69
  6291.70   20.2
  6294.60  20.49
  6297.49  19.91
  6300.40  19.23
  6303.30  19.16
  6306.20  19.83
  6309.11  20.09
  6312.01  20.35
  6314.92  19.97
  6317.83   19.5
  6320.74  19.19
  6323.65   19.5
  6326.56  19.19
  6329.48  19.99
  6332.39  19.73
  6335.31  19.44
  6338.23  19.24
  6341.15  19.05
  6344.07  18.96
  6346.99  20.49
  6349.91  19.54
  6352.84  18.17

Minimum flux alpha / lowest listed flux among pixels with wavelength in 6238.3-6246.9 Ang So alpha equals 19.98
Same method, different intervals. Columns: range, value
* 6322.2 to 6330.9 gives 19.19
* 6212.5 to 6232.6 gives 19.06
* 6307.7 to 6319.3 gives 19.5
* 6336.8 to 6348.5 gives 18.96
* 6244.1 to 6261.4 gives 17.92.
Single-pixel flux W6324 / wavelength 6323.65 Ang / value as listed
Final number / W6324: 19.5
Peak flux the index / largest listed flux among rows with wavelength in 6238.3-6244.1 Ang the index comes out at 20.52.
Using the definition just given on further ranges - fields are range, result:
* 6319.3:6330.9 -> 19.99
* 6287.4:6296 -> 20.49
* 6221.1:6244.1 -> 20.78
